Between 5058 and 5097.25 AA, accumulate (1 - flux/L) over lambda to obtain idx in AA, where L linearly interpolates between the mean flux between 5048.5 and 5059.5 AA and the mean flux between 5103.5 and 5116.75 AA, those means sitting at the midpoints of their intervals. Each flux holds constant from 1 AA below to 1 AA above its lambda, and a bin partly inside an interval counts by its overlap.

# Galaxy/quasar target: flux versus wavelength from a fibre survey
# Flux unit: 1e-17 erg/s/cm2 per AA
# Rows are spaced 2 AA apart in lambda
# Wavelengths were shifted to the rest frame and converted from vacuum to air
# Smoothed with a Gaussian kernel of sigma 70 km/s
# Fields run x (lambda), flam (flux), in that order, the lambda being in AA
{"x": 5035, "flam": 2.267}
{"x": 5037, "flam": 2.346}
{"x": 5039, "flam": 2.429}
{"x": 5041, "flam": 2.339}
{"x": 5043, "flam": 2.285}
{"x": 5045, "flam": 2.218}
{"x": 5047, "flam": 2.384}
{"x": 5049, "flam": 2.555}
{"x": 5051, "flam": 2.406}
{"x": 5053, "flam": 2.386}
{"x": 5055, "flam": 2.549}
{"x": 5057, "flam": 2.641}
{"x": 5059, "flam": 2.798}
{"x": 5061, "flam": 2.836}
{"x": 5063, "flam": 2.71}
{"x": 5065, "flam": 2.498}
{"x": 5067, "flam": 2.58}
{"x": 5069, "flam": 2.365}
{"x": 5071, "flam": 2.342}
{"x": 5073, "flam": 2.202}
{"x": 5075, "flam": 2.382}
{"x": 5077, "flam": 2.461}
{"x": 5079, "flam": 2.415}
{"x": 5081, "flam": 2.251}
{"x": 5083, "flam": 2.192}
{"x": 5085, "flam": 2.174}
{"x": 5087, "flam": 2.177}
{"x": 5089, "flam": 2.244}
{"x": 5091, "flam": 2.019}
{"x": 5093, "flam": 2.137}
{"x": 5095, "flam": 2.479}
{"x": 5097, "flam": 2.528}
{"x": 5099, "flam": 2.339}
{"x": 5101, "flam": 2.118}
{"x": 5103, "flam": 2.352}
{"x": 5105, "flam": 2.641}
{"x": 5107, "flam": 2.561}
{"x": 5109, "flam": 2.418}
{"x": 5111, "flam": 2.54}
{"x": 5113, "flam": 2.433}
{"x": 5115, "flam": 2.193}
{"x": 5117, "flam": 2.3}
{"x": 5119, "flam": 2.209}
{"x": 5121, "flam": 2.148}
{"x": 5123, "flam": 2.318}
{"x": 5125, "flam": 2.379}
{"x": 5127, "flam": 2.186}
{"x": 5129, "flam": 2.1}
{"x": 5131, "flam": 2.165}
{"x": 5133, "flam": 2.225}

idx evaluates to 1.9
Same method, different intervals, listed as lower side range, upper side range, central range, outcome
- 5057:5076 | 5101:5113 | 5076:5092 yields 1.67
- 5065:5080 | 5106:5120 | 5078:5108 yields 1.01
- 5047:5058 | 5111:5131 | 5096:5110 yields -0.60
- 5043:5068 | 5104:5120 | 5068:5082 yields 0.83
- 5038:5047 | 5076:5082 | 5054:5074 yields -1.68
